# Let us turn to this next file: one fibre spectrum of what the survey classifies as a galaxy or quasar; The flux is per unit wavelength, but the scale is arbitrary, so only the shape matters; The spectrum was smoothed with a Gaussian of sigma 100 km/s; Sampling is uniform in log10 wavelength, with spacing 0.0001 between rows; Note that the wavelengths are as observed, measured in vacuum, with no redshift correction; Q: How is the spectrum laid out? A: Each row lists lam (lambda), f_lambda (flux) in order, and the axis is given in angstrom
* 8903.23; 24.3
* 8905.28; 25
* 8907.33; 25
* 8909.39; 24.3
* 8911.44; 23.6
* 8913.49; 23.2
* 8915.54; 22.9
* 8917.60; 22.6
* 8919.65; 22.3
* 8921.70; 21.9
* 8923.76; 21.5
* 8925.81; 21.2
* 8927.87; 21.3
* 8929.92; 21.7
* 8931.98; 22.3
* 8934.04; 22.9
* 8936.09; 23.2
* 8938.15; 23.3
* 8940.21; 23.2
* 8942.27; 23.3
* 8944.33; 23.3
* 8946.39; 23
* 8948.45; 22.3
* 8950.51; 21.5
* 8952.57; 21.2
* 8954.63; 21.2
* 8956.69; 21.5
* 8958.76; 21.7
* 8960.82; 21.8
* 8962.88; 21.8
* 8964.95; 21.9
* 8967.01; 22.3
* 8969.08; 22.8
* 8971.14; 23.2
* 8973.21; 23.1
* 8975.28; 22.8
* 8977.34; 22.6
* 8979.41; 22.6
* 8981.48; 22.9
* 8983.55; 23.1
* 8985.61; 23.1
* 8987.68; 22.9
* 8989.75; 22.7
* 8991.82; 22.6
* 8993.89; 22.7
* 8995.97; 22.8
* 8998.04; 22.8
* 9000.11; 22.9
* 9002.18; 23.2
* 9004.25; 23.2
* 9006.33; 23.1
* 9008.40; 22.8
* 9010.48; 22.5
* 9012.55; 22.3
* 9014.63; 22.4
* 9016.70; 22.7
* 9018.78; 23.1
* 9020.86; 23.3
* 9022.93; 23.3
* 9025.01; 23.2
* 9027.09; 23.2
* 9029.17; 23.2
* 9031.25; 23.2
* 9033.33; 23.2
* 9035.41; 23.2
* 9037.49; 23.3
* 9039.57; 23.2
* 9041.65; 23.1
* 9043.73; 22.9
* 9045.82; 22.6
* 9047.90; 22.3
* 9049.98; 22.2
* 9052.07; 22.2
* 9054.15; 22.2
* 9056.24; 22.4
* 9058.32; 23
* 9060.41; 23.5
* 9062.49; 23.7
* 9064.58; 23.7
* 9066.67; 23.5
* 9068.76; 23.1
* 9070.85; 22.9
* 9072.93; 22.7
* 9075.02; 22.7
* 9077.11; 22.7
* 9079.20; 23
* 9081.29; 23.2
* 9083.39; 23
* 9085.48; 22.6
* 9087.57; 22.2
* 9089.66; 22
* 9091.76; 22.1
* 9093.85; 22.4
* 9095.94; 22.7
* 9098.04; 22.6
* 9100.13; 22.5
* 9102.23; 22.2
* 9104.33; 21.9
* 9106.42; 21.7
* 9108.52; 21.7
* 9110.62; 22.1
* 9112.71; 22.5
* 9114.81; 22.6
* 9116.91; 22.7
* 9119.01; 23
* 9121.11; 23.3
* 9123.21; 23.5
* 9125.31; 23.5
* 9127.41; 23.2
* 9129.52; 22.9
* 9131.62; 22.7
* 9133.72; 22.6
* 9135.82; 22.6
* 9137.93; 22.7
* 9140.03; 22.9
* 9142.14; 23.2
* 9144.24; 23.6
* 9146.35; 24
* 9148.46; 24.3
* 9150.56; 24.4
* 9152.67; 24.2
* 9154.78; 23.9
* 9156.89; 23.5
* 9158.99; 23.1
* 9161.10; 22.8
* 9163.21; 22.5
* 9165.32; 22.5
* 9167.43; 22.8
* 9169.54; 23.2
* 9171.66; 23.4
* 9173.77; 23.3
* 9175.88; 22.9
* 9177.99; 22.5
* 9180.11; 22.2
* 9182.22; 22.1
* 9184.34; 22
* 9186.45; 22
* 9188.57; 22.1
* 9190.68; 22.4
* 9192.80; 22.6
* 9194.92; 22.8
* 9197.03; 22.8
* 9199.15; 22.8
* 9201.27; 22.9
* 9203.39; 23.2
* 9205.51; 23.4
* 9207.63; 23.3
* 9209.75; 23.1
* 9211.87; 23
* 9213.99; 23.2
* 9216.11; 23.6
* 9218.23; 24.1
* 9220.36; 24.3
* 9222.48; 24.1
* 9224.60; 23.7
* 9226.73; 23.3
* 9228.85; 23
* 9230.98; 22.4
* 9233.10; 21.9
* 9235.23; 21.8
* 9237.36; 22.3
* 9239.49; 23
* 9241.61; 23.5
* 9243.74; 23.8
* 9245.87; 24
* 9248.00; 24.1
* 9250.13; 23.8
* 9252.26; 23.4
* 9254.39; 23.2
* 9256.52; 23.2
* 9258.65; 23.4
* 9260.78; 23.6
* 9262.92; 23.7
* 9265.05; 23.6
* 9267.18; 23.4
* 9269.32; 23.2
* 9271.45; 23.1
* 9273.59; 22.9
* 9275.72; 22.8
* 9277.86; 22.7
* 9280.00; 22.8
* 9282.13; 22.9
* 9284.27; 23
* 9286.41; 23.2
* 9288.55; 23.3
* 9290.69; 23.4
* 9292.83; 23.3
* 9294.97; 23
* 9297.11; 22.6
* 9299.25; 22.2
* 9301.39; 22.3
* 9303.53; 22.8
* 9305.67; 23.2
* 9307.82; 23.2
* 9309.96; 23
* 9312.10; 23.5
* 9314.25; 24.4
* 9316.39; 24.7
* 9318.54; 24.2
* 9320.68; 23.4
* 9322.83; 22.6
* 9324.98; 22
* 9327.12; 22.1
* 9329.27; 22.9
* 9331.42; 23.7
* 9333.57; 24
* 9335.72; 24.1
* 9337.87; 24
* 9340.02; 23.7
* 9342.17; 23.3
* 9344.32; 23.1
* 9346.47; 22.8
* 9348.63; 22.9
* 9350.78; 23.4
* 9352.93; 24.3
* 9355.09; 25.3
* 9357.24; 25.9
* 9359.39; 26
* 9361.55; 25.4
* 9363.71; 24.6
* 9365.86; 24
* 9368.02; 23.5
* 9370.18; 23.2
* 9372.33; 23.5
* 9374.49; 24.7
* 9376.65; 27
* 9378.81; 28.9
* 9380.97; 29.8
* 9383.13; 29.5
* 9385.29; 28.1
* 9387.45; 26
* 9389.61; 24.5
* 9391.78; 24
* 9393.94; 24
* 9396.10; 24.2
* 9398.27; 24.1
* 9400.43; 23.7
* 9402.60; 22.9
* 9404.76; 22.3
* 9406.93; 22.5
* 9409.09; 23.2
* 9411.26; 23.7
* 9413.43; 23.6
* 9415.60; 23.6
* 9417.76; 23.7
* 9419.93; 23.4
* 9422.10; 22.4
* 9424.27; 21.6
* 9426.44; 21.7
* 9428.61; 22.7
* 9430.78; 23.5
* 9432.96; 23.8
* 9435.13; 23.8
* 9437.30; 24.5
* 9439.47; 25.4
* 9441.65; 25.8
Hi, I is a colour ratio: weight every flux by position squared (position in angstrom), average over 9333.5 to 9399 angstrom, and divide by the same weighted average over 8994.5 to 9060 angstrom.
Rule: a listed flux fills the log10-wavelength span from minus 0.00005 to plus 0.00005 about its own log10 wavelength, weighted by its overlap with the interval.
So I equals 1.17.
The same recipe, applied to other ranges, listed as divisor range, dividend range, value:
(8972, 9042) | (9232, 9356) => 1.08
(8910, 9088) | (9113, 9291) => 1.06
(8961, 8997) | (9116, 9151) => 1.06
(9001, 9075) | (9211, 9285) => 1.06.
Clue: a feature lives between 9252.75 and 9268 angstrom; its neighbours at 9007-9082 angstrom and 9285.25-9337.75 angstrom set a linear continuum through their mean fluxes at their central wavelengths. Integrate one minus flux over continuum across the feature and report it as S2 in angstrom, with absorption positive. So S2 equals -0.2 angstrom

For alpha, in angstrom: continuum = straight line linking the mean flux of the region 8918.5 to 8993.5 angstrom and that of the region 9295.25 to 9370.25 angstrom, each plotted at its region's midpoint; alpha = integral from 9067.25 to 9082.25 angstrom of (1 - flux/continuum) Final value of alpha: -0.1 angstrom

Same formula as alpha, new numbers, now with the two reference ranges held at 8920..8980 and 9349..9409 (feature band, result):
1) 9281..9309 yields 1.7 angstrom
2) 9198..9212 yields 0.5 angstrom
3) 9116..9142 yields 0.5 angstrom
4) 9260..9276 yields 0.6 angstrom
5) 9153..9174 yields 0.4 angstrom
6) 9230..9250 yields 0.9 angstrom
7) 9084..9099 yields 0.5 angstrom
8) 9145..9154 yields -0.3 angstrom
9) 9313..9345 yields 1.5 angstrom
